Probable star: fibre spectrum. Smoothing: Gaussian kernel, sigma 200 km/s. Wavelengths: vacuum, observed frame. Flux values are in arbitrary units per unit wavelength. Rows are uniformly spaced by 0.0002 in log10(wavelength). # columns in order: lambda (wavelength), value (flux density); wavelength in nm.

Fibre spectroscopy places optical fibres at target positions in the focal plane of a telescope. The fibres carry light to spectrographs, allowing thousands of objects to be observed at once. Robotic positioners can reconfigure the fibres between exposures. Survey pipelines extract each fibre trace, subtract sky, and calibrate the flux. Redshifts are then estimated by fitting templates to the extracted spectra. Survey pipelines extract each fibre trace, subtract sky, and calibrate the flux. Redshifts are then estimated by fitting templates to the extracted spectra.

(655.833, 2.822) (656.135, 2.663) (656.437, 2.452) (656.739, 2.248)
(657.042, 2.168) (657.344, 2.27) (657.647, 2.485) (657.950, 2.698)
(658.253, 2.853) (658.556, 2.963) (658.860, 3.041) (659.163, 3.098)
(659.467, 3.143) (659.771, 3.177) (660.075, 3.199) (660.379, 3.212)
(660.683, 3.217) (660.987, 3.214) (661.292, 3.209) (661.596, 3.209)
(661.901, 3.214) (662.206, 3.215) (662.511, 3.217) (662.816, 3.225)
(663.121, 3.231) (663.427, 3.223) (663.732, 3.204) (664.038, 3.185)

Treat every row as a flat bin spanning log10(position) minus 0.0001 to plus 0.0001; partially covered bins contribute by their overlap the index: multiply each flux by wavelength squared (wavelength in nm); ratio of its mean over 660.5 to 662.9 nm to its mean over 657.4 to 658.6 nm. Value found 1.2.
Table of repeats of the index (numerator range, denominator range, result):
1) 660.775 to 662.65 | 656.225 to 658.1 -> 1.36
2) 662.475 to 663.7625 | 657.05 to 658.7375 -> 1.25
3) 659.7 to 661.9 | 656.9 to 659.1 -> 1.22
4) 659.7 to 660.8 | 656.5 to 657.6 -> 1.42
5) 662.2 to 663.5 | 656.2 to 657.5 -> 1.42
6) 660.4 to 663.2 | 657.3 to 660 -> 1.12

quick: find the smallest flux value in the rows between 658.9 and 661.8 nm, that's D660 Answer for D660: 3.098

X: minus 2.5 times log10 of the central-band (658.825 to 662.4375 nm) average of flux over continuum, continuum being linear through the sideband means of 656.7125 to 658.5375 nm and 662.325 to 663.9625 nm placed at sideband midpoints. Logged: -0.11 mag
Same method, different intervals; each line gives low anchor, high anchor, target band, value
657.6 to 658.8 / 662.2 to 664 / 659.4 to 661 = -0.08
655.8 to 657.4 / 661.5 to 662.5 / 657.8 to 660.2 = -0.09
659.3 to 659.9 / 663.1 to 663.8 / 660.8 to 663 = -0.01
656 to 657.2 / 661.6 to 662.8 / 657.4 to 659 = -0.06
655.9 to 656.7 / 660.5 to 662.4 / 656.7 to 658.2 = 0.12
